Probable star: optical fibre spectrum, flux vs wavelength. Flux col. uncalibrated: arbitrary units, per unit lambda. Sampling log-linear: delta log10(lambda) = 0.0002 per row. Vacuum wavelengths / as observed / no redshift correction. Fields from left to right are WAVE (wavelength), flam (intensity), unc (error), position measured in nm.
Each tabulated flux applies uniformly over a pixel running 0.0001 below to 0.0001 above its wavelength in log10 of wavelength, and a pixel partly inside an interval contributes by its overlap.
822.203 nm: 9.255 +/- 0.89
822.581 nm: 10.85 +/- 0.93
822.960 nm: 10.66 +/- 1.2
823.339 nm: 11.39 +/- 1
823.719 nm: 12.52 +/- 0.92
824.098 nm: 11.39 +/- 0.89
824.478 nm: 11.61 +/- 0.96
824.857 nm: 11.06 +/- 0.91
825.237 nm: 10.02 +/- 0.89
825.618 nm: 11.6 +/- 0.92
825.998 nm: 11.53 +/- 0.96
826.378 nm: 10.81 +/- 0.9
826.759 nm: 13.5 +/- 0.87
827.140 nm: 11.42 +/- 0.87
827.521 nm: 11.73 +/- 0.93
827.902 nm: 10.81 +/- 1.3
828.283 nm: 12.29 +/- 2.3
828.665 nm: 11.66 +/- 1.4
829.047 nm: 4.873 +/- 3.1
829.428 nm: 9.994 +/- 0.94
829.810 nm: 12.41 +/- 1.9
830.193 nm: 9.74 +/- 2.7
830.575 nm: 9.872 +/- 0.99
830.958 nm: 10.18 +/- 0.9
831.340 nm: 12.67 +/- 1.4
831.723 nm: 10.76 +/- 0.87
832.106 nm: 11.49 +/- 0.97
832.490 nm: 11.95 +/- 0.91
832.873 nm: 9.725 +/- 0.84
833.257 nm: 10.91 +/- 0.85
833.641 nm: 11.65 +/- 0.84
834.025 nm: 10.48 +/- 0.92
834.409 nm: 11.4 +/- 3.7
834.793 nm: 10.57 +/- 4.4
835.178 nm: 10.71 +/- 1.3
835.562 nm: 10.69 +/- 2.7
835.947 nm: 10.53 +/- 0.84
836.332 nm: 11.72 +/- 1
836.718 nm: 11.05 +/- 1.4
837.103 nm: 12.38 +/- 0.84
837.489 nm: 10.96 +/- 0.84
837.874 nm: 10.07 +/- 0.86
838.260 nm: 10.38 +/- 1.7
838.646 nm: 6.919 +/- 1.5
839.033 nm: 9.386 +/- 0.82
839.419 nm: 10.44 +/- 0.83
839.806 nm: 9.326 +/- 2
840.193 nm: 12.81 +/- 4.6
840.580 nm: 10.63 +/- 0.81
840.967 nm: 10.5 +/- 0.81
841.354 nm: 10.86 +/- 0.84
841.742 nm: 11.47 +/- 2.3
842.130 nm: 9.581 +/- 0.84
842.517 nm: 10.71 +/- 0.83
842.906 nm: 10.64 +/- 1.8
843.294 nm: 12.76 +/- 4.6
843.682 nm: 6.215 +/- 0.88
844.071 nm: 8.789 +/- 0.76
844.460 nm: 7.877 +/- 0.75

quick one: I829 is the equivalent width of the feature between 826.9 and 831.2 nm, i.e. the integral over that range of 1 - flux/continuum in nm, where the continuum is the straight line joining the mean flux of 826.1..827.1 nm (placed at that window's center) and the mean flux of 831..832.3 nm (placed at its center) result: 0.45 nm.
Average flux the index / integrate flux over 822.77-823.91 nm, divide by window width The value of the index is 11.5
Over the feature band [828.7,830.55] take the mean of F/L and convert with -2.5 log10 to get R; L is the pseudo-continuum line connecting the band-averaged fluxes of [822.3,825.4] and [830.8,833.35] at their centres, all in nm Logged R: 0.17 mag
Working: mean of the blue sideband 11.1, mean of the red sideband 11.1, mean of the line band 9.51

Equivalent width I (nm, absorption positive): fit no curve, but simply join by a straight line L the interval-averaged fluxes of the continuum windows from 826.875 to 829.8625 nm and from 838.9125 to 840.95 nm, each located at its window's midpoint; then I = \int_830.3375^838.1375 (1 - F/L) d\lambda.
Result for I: -0.28 nm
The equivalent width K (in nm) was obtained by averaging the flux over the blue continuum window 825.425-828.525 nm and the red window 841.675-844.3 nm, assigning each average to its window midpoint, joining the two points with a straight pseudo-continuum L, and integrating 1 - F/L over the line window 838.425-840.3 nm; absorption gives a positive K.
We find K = 0.122 nm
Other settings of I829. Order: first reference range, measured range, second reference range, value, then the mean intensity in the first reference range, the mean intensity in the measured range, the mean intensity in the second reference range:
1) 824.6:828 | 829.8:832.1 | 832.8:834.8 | 0.04 nm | 11.4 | 10.9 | 10.9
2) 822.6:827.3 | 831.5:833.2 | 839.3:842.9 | 0.01 nm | 11.4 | 11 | 10.7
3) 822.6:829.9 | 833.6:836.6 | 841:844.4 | -0.11 nm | 11.1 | 10.9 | 10.1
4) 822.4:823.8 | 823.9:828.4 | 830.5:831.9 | -0.13 nm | 11.3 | 11.5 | 11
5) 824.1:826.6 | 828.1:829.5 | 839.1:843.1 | 0.18 nm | 11.2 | 9.67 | 10.7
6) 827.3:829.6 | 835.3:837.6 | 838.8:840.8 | -0.18 nm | 10.2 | 11.2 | 10.4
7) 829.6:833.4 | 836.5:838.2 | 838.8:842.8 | -0.06 nm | 11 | 11.1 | 10.5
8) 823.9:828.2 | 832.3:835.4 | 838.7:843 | 0.00 nm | 11.4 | 10.9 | 10.5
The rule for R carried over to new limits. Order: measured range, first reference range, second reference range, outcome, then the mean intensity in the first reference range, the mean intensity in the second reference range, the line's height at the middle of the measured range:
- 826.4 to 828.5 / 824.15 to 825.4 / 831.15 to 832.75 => -0.06 mag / 11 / 11.6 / 11.2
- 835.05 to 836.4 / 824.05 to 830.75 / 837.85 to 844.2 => -0.05 mag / 10.9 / 10.1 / 10.4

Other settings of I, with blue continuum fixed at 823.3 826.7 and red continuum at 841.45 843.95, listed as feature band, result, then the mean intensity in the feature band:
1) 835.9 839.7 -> 0.07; 10.4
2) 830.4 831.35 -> 0.04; 10.6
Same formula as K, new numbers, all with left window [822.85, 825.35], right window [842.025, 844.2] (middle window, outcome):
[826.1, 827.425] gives -0.094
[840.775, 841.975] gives -0.114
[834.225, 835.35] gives -0.046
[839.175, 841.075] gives -0.126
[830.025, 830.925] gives 0.077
